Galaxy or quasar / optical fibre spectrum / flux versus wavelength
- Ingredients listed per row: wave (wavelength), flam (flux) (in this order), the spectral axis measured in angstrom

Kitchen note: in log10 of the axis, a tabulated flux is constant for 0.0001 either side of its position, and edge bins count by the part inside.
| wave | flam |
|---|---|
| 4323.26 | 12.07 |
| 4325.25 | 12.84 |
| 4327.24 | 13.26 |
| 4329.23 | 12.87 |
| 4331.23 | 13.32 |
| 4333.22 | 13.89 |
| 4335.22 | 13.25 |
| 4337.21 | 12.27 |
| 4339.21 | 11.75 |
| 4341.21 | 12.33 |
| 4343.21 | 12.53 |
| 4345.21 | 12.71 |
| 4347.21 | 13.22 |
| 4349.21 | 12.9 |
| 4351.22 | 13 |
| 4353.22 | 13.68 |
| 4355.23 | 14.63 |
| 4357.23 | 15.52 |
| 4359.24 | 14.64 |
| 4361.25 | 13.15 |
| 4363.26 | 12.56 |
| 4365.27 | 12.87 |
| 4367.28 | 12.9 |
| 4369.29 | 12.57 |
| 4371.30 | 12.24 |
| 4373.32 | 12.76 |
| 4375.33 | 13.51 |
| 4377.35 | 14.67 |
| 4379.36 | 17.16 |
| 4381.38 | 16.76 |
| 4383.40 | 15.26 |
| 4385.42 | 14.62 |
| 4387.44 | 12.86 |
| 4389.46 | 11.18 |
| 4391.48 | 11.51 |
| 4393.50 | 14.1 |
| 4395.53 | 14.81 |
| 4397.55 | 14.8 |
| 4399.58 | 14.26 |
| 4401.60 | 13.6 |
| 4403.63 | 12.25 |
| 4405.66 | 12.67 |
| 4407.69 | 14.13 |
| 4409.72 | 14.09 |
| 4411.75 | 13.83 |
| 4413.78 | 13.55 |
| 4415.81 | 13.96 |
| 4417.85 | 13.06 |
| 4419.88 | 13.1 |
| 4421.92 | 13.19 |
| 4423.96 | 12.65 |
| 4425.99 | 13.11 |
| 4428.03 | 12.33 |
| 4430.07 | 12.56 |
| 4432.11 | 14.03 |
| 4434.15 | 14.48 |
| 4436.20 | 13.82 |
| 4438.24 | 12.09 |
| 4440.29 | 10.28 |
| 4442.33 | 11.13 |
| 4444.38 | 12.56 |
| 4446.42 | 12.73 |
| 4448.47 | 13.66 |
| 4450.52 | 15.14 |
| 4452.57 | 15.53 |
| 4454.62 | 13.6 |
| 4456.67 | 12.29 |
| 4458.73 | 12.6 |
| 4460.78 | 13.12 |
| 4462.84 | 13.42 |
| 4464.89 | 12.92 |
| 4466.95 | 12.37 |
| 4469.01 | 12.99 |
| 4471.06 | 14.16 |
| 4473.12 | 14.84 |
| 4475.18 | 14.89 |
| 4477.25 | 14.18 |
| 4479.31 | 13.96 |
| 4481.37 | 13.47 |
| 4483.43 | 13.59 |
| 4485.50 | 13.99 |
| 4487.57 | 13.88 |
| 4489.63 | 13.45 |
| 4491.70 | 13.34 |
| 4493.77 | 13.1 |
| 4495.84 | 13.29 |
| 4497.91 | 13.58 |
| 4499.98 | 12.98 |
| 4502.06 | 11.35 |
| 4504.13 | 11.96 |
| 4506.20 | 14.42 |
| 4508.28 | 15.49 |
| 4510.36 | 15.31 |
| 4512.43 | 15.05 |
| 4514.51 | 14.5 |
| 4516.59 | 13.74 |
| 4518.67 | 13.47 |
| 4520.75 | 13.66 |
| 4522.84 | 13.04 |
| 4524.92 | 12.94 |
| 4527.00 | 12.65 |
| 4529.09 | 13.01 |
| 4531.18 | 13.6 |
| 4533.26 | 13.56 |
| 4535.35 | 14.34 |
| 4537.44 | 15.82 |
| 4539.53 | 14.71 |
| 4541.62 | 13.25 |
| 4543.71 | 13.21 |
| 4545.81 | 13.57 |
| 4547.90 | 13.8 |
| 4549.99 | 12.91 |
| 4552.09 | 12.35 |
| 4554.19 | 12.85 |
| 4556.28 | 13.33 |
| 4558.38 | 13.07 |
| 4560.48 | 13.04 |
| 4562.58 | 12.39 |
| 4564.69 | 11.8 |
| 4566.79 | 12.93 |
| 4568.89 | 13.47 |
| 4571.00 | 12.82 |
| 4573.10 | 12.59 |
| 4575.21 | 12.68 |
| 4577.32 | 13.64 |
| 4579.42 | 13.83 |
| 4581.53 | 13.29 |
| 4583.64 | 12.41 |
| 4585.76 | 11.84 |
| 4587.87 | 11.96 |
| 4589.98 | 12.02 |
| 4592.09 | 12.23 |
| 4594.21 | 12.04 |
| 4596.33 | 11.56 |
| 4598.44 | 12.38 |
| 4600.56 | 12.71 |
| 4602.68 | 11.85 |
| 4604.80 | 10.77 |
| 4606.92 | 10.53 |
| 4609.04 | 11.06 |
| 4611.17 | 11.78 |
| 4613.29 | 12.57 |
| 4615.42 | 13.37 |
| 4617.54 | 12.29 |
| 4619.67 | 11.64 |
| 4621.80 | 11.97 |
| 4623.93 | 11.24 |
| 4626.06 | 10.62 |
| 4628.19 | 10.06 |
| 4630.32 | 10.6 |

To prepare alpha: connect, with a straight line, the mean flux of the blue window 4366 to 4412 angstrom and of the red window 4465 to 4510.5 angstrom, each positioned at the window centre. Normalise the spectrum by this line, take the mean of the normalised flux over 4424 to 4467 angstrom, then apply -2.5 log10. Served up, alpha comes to 0.05 mag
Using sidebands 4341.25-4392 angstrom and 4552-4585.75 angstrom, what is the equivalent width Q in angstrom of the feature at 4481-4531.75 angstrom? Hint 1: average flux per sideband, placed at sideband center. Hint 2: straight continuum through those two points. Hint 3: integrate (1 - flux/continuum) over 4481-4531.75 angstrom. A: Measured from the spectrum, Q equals -1.8 angstrom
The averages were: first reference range 13.6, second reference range 12.9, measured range 13.6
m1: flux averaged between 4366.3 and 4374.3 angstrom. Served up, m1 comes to 12.6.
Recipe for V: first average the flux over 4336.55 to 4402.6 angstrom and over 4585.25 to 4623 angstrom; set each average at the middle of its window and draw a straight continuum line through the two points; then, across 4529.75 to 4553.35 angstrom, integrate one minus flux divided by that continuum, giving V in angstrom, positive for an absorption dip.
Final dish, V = -2.59 angstrom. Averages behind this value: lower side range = 13.6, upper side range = 11.9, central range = 13.7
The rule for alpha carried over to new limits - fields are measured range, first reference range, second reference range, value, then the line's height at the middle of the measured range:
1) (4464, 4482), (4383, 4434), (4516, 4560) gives -0.03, 13.4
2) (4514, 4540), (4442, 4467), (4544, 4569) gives -0.06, 13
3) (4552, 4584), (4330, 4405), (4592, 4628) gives -0.08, 12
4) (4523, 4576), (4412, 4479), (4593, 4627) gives -0.08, 12.3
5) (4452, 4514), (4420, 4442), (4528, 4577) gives -0.05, 13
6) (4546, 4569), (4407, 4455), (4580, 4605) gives -0.04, 12.4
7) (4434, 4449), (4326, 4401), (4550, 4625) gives 0.06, 13.1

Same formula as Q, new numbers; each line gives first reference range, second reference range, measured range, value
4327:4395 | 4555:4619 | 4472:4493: -1.7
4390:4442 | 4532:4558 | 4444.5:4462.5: -0.2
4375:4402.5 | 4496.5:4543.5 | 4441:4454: 0.6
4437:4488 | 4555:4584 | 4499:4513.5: -0.7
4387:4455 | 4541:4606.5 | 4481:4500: -0.8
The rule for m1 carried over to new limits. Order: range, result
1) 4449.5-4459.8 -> 13.8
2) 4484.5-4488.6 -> 13.9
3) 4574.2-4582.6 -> 13.4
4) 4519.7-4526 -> 13.2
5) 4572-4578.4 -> 13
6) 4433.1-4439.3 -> 13.4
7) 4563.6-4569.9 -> 12.7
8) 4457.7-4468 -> 12.9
